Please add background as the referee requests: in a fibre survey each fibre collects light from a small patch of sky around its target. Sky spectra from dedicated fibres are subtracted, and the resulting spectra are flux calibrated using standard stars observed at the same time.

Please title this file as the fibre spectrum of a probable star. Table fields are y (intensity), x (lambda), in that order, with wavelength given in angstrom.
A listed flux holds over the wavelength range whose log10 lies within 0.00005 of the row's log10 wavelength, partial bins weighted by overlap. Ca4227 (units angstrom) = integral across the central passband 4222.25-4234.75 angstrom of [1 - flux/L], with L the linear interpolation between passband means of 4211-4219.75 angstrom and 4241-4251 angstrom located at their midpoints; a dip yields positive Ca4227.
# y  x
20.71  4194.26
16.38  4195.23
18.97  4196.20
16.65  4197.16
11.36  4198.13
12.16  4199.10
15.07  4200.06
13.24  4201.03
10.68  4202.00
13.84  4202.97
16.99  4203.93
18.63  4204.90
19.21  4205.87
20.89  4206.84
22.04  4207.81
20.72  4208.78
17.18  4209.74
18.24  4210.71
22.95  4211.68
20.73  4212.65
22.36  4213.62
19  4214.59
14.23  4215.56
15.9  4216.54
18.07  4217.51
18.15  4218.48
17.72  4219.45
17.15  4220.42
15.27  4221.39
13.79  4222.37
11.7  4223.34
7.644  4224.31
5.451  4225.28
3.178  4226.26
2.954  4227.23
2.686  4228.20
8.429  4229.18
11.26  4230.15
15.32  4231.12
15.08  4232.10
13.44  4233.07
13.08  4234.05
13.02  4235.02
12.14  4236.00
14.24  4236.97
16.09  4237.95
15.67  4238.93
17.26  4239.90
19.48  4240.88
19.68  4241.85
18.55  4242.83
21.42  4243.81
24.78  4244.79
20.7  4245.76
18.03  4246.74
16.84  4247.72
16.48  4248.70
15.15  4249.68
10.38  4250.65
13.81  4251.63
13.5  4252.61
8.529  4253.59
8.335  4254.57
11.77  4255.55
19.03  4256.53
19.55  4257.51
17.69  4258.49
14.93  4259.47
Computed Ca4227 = 6.13 angstrom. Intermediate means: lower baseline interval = 18.8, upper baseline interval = 18.4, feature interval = 9.48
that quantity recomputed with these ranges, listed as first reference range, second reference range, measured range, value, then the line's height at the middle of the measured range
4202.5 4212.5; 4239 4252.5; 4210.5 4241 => 7.4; 18.5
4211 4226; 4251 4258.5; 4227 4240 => 2.3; 15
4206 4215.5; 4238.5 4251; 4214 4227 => 4.1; 19.6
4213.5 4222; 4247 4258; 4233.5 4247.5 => -2.2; 15.1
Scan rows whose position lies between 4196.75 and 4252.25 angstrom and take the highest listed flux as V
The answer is 24.78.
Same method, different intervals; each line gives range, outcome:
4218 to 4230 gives 18.15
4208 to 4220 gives 22.95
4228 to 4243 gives 19.68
